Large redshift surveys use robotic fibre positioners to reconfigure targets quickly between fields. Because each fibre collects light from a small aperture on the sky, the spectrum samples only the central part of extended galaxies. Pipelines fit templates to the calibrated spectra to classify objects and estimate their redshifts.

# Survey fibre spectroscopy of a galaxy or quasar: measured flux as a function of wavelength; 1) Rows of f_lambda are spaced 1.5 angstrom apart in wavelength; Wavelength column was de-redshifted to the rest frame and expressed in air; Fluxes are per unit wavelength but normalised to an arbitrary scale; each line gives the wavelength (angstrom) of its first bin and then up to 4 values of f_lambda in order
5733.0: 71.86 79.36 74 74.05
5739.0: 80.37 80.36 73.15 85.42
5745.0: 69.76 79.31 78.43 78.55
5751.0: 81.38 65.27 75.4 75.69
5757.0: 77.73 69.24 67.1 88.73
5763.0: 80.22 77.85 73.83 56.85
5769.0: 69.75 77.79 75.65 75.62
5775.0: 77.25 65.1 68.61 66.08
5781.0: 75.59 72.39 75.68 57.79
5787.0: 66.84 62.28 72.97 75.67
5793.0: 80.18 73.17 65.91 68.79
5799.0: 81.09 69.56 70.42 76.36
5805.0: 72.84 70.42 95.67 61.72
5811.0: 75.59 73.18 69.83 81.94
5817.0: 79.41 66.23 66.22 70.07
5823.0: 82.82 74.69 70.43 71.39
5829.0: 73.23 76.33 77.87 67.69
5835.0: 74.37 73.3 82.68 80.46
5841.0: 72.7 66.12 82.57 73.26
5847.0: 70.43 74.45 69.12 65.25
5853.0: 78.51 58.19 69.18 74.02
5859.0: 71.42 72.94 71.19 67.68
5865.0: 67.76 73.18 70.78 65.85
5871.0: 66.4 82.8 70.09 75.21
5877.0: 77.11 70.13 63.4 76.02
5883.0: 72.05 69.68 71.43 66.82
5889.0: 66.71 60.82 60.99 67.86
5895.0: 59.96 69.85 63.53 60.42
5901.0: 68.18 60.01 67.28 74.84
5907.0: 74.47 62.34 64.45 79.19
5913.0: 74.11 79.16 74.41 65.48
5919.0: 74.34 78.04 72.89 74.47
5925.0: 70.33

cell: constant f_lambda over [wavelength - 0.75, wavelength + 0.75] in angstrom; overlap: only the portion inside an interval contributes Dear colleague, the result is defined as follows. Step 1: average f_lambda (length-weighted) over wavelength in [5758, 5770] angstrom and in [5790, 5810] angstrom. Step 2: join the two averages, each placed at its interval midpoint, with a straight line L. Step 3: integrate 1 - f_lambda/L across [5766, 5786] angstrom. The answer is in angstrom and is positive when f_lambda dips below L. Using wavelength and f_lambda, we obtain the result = 0.8 angstrom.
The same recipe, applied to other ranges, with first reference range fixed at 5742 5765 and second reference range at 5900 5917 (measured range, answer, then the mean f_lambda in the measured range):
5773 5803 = 1.7 angstrom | 71.1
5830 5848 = -0.4 angstrom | 74.8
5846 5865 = 0.6 angstrom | 70.1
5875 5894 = 0.7 angstrom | 69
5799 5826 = 0.1 angstrom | 74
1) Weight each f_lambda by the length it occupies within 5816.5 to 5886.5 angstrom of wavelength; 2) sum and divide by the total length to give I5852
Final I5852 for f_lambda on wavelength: 72.2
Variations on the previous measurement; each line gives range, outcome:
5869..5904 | 68.1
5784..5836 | 72.8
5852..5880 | 71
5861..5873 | 70.5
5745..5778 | 74.4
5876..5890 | 70.3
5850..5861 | 69.8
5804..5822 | 73.7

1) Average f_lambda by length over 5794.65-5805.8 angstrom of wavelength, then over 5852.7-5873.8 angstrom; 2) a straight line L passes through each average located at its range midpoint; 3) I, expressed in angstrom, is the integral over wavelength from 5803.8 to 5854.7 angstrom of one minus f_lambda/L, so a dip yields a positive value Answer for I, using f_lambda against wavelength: -1.61 angstrom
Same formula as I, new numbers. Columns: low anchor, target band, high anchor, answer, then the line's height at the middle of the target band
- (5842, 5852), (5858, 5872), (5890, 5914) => 0.06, 70.3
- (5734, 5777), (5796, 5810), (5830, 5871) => -0.04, 73.7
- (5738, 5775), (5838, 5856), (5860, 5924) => -0.12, 71.7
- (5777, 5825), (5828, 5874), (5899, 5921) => -0.47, 71.5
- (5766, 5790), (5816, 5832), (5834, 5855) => -0.31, 72.1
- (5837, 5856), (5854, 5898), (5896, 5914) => 0.78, 70.5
